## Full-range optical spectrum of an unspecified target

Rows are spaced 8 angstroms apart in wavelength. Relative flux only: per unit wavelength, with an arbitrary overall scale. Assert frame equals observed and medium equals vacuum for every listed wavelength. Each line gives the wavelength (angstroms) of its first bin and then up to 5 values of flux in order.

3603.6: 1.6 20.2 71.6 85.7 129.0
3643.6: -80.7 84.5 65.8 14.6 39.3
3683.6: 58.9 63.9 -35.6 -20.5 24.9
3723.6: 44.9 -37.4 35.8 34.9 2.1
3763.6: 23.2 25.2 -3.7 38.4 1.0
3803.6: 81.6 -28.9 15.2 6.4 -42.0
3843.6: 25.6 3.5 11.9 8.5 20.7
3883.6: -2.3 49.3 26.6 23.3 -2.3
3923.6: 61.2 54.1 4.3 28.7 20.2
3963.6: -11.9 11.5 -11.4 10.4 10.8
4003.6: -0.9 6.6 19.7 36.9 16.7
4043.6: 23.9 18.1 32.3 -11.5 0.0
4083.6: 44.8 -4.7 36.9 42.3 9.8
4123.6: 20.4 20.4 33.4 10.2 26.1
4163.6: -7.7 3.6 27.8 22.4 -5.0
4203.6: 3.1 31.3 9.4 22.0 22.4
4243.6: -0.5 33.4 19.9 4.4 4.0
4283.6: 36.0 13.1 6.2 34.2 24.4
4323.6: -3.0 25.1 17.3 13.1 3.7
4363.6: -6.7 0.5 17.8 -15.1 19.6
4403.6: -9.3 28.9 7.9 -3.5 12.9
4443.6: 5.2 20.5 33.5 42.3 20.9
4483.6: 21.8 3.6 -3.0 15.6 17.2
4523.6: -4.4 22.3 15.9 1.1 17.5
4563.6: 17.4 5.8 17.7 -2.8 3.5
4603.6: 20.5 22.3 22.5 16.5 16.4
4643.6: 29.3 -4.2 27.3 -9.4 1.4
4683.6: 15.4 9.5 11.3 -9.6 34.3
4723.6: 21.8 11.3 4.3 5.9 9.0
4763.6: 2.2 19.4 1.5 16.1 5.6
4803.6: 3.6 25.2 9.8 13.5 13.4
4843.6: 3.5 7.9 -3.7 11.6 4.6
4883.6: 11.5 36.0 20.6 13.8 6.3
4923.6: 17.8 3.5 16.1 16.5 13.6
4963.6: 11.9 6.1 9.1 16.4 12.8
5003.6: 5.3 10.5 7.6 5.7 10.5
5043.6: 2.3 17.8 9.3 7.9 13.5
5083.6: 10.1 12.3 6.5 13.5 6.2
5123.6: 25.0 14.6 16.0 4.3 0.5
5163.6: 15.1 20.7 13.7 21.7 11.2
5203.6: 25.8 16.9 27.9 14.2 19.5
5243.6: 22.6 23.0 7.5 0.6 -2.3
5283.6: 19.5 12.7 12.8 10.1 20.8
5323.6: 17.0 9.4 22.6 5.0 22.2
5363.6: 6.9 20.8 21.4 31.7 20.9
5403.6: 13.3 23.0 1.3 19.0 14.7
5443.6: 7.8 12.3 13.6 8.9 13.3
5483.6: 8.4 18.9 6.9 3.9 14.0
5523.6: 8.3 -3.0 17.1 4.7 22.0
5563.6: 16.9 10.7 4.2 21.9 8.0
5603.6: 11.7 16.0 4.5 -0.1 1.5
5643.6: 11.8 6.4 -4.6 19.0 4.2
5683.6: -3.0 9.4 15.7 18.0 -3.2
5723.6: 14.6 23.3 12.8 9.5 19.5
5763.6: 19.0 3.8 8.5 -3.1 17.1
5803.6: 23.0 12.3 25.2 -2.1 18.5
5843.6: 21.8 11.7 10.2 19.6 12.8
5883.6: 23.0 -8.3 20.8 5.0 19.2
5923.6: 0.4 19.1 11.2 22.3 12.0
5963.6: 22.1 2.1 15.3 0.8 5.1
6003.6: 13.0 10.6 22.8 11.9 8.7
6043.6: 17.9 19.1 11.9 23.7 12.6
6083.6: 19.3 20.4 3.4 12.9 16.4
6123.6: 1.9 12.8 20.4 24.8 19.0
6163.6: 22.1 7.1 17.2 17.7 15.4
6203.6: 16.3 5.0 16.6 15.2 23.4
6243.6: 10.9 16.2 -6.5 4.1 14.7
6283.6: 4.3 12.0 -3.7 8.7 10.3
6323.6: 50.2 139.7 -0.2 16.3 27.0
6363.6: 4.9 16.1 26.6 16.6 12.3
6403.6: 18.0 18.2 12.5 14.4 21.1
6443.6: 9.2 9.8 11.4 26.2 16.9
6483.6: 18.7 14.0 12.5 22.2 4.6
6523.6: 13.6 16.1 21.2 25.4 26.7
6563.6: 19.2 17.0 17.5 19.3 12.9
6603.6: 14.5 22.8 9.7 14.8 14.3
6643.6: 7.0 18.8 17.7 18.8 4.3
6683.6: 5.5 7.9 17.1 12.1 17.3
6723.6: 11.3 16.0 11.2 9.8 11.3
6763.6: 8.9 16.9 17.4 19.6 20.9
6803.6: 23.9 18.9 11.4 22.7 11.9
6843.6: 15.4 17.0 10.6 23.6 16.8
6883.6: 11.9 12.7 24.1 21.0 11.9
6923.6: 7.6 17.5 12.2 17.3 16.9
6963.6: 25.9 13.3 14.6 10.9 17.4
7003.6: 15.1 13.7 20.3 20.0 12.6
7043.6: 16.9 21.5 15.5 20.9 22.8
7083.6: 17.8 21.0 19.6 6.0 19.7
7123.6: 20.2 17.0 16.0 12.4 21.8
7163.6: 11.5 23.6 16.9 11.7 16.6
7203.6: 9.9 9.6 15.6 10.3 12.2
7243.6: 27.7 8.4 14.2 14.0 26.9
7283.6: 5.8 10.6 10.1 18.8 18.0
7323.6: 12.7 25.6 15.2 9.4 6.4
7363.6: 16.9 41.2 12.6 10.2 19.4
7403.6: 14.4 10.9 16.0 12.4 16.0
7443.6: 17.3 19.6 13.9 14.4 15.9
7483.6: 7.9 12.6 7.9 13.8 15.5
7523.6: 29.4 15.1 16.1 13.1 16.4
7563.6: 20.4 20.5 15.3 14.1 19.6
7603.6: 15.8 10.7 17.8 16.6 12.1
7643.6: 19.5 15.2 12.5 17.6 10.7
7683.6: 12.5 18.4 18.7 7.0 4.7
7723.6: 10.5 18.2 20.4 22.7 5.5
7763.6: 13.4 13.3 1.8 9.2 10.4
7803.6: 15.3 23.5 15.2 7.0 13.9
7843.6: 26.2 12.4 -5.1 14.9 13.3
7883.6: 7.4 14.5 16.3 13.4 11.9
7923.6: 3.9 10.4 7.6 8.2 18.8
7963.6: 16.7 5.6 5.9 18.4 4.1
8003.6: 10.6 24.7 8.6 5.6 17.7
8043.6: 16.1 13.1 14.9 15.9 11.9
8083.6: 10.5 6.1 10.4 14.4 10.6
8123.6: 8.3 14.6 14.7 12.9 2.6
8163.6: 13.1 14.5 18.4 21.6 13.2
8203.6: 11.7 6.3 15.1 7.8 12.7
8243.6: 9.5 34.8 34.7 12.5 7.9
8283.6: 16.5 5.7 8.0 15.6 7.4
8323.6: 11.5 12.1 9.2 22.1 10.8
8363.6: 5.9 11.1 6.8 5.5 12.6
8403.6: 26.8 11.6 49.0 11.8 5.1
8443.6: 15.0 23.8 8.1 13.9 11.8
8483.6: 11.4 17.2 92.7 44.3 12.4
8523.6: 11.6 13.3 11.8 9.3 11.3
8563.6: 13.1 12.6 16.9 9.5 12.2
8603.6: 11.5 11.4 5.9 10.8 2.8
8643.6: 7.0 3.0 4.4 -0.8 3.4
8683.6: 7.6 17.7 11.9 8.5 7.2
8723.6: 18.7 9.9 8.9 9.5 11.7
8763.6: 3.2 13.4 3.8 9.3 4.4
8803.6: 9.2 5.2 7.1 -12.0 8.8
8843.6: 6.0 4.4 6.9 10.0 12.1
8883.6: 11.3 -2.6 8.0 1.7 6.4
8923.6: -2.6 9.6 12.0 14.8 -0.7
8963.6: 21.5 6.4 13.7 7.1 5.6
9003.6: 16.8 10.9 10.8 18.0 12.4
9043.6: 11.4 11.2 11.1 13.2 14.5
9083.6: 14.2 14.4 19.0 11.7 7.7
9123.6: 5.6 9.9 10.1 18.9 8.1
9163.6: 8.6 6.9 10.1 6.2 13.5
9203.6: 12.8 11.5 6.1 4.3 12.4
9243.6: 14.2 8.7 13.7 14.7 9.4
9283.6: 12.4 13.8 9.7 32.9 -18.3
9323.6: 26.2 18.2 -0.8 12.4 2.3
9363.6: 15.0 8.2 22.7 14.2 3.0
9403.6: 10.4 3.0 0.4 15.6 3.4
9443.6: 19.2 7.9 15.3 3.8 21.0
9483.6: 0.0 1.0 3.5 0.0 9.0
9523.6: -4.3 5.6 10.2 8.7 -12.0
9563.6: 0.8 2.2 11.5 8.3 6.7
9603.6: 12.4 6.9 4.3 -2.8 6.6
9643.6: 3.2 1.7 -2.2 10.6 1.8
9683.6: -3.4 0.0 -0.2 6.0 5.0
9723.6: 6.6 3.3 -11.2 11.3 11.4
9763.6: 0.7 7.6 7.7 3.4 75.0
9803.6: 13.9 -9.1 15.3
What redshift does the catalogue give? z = 0.70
